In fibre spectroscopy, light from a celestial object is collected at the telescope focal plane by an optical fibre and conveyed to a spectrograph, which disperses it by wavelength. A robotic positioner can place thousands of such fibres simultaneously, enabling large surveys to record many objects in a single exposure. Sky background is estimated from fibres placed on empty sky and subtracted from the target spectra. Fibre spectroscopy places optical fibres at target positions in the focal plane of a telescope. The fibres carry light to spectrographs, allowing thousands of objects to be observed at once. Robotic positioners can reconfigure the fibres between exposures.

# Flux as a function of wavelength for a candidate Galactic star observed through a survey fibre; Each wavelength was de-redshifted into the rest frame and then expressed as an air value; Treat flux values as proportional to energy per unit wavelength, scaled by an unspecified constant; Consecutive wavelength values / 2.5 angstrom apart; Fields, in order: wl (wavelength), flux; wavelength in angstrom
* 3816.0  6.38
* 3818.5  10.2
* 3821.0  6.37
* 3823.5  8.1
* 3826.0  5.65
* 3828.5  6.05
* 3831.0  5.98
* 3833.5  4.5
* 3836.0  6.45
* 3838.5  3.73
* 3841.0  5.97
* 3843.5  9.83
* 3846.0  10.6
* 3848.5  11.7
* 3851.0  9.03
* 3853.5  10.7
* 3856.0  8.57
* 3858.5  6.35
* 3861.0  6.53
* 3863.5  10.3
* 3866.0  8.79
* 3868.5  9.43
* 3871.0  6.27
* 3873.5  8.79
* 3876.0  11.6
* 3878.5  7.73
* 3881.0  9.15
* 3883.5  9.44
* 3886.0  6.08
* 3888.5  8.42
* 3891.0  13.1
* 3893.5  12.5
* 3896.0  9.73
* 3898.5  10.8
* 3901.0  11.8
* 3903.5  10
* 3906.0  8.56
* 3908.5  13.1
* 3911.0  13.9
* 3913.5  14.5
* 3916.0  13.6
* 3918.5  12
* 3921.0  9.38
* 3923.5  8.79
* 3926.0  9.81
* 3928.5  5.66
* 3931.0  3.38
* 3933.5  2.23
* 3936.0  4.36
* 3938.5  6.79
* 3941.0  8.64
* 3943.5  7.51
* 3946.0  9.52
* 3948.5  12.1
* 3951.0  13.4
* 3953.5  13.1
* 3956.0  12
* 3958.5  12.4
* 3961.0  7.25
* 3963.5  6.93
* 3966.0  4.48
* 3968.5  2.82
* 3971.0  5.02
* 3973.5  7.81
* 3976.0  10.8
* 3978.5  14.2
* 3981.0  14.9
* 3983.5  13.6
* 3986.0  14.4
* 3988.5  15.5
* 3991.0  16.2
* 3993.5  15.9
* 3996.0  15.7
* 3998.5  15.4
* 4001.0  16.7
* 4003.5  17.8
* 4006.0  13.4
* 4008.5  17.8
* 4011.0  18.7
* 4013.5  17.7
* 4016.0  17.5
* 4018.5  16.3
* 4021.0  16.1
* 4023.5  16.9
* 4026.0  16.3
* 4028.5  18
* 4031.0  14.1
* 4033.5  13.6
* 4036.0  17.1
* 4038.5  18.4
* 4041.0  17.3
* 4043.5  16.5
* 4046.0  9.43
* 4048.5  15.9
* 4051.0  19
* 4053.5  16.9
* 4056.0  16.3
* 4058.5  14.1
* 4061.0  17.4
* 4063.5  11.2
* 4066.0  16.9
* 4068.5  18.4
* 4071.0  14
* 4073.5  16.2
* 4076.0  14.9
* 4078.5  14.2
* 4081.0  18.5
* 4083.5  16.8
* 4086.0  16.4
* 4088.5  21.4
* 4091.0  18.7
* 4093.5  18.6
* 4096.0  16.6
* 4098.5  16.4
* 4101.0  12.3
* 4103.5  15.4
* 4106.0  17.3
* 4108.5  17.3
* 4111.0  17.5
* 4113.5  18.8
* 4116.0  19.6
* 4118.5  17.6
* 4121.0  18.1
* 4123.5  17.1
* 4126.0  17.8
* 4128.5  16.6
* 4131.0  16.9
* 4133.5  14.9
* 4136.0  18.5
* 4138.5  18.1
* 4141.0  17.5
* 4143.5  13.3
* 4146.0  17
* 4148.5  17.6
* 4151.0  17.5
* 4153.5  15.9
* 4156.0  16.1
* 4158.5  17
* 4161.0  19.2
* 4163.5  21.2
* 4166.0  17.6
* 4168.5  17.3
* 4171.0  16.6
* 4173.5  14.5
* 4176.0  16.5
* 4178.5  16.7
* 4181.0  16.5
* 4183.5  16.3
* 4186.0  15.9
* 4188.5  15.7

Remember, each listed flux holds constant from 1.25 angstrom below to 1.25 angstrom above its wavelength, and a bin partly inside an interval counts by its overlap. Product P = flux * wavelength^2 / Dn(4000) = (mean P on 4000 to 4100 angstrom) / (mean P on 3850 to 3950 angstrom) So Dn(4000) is 1.92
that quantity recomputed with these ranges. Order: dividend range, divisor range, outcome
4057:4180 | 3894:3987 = 1.90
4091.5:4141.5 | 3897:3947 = 2.05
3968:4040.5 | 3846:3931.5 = 1.62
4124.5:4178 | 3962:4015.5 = 1.40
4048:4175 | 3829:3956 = 2.07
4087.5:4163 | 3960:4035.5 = 1.33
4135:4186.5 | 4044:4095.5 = 1.09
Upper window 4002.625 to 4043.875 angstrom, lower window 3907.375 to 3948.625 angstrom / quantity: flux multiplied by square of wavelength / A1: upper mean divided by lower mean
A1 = 1.9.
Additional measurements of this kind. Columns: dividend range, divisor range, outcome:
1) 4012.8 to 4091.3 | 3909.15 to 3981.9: 1.86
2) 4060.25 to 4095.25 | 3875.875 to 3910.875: 1.79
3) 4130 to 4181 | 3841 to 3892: 2.17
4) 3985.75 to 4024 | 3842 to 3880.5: 1.95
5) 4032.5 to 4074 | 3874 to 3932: 1.68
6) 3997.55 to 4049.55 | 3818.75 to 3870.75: 2.29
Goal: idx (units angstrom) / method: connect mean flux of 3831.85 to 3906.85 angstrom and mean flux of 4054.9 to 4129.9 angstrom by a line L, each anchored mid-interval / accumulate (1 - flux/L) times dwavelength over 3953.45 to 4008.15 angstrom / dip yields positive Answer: 3.1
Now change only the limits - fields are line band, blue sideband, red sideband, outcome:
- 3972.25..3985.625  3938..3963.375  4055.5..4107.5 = -0.97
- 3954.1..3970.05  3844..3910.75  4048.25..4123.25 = 5.95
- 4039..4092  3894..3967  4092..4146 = -4.86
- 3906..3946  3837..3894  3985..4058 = 9.03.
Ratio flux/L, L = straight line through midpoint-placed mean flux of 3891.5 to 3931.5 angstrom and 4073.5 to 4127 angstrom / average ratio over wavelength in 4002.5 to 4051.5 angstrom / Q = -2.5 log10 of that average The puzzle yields -0.12 mag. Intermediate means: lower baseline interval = 10.7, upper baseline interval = 17.2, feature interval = 16.3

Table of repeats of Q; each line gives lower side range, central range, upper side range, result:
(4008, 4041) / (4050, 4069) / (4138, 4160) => 0.040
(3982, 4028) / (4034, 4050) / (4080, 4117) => 0.066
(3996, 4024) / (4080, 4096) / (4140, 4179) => -0.088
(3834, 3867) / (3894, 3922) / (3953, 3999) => -0.196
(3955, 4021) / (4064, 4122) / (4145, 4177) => -0.087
